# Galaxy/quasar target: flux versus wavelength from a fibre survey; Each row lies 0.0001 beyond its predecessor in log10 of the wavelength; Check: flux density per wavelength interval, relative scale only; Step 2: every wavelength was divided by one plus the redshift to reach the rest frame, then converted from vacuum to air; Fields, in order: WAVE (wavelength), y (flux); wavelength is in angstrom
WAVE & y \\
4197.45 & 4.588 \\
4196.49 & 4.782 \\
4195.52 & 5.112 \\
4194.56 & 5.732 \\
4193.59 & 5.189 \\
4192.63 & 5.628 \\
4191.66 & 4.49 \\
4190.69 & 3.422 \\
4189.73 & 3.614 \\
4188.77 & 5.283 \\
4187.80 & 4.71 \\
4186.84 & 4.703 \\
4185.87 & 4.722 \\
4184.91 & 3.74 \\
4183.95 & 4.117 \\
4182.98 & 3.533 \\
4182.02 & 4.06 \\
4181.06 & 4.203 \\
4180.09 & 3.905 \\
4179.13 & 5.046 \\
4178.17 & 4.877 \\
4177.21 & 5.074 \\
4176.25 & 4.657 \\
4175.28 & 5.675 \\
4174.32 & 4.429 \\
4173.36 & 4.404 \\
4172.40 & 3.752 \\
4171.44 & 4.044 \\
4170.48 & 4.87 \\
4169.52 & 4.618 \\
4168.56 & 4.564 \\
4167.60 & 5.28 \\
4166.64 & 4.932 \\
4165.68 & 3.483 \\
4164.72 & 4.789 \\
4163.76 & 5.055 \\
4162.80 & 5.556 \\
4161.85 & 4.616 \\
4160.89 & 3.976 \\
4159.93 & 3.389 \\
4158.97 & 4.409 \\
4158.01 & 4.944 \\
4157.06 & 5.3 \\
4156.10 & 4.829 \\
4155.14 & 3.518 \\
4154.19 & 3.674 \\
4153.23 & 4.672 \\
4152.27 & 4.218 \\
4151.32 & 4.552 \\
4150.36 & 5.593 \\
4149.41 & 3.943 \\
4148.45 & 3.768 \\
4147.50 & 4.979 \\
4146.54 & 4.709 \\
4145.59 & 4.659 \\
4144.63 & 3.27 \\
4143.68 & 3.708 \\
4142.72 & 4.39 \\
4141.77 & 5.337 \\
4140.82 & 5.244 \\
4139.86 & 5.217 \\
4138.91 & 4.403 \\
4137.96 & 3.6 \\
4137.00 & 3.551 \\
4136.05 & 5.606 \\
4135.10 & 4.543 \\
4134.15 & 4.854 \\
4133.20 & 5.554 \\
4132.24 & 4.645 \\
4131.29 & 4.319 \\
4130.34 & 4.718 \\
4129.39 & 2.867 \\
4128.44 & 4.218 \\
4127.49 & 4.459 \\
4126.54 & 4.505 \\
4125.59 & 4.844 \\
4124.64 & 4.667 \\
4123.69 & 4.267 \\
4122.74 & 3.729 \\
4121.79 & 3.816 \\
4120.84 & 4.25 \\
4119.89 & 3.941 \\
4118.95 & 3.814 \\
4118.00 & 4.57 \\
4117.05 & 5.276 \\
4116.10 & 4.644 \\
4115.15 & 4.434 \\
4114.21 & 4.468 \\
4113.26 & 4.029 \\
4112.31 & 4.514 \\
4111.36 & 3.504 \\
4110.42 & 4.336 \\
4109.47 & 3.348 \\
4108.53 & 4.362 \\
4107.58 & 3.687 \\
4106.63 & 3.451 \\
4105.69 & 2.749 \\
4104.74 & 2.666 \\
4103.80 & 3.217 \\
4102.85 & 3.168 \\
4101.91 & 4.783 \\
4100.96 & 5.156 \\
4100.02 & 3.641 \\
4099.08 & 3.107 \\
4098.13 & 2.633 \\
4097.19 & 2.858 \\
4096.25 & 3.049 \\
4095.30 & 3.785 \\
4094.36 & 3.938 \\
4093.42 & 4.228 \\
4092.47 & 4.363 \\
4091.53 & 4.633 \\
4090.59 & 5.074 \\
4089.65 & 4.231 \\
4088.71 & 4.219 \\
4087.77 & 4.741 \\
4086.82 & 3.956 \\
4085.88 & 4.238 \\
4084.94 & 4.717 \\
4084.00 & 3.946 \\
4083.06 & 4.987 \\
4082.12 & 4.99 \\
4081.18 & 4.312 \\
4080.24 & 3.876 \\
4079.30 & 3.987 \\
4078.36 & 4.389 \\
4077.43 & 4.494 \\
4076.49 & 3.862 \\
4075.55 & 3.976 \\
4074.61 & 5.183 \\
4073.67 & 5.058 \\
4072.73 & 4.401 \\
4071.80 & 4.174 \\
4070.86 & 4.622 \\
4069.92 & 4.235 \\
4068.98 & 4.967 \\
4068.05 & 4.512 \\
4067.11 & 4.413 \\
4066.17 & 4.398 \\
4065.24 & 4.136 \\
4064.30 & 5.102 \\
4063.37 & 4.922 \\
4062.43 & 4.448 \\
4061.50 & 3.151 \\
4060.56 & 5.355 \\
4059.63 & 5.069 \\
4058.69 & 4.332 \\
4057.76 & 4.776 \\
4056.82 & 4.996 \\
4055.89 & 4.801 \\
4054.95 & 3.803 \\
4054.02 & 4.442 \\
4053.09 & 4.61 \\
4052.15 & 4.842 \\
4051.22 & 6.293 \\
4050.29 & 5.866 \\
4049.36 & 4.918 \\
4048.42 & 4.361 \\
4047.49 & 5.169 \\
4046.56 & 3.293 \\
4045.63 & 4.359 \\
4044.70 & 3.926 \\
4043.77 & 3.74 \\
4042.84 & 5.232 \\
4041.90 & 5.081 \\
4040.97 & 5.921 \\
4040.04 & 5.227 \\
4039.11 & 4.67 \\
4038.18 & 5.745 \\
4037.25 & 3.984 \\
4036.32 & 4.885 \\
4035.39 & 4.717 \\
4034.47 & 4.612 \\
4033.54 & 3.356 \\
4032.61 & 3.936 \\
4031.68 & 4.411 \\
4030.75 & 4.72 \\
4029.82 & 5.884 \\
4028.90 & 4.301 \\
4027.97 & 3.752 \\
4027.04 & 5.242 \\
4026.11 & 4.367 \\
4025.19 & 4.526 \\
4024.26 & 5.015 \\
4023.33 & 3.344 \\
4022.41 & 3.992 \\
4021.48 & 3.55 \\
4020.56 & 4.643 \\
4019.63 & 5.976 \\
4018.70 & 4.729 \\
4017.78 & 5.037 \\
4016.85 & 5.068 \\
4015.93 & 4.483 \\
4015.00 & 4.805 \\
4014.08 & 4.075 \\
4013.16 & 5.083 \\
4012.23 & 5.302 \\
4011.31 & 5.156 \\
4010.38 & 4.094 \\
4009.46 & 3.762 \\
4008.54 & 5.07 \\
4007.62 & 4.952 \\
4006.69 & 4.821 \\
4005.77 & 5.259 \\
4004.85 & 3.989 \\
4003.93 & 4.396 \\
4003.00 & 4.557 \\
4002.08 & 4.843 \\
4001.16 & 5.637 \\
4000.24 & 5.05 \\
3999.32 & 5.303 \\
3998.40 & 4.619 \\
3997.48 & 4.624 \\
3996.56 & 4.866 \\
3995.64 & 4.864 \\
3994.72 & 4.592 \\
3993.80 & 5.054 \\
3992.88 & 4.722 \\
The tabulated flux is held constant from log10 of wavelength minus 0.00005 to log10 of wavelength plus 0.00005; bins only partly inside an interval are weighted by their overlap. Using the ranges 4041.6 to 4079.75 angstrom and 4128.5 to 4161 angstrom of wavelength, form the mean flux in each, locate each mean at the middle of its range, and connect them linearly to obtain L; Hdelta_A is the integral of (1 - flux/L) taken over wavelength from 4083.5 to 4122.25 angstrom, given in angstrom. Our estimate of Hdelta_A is 4.46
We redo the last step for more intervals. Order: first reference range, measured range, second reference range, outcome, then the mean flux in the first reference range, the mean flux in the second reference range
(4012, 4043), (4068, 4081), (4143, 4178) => 0.6 angstrom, 4.69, 4.5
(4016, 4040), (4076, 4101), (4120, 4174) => 2.3 angstrom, 4.59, 4.46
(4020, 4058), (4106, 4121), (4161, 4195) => 1.5 angstrom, 4.62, 4.59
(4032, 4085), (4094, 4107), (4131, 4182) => 3.2 angstrom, 4.59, 4.55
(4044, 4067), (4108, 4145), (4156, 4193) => 1.7 angstrom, 4.63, 4.52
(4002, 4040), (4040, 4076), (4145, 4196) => -0.5 angstrom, 4.62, 4.54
